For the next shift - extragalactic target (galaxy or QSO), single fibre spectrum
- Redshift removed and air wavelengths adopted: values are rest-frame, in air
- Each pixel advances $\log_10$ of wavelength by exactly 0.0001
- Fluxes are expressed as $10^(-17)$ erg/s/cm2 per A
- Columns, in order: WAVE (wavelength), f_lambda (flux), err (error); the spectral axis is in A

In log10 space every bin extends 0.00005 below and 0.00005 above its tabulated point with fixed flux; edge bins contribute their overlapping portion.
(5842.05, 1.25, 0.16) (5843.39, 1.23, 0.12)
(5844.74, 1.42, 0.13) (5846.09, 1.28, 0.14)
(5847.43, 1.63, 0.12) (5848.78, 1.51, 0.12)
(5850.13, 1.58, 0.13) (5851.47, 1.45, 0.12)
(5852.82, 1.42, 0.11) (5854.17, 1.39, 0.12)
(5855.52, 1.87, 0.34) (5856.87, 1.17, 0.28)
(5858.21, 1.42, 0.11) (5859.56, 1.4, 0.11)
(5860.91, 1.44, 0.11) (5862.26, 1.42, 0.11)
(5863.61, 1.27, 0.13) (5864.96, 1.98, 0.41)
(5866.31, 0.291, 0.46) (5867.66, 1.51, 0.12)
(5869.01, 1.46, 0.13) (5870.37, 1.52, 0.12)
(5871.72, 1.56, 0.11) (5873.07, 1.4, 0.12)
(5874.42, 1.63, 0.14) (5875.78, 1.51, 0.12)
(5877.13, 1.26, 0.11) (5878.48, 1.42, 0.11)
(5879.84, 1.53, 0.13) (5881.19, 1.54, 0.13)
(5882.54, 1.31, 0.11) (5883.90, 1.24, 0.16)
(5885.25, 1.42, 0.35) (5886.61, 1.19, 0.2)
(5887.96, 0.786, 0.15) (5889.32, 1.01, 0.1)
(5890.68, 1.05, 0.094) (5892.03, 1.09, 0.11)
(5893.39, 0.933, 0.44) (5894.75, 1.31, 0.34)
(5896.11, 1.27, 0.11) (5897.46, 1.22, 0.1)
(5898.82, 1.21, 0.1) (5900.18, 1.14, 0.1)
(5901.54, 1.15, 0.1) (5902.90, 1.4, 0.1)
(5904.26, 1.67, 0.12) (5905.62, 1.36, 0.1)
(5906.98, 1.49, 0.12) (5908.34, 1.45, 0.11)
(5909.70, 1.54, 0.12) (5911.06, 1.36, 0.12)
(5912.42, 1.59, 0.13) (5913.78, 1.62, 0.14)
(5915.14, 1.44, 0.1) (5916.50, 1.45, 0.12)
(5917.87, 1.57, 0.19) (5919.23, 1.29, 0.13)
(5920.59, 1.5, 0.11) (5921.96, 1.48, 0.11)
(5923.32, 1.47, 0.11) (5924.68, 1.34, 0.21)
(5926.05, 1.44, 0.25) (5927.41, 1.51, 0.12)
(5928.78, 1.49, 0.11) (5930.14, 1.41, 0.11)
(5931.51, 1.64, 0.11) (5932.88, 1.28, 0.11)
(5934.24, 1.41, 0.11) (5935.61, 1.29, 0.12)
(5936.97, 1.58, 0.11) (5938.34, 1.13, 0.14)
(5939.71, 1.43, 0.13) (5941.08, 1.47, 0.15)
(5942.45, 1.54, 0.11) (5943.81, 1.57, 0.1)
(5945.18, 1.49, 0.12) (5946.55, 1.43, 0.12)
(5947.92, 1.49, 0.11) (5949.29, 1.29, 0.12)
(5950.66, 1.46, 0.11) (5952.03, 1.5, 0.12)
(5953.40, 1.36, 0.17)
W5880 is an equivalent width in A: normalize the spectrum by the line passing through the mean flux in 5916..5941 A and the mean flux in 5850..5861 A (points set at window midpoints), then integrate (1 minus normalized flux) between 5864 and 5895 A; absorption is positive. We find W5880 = 3.1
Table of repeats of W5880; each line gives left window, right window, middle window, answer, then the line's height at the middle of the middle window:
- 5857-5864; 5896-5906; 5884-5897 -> 1.94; 1.32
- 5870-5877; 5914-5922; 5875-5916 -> 4.54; 1.48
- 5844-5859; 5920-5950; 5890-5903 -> 2.54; 1.45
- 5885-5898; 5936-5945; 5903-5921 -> -3.28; 1.26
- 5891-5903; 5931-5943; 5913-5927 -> -1.60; 1.31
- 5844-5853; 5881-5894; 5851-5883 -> -2.78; 1.32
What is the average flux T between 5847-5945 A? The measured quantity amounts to 1.39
